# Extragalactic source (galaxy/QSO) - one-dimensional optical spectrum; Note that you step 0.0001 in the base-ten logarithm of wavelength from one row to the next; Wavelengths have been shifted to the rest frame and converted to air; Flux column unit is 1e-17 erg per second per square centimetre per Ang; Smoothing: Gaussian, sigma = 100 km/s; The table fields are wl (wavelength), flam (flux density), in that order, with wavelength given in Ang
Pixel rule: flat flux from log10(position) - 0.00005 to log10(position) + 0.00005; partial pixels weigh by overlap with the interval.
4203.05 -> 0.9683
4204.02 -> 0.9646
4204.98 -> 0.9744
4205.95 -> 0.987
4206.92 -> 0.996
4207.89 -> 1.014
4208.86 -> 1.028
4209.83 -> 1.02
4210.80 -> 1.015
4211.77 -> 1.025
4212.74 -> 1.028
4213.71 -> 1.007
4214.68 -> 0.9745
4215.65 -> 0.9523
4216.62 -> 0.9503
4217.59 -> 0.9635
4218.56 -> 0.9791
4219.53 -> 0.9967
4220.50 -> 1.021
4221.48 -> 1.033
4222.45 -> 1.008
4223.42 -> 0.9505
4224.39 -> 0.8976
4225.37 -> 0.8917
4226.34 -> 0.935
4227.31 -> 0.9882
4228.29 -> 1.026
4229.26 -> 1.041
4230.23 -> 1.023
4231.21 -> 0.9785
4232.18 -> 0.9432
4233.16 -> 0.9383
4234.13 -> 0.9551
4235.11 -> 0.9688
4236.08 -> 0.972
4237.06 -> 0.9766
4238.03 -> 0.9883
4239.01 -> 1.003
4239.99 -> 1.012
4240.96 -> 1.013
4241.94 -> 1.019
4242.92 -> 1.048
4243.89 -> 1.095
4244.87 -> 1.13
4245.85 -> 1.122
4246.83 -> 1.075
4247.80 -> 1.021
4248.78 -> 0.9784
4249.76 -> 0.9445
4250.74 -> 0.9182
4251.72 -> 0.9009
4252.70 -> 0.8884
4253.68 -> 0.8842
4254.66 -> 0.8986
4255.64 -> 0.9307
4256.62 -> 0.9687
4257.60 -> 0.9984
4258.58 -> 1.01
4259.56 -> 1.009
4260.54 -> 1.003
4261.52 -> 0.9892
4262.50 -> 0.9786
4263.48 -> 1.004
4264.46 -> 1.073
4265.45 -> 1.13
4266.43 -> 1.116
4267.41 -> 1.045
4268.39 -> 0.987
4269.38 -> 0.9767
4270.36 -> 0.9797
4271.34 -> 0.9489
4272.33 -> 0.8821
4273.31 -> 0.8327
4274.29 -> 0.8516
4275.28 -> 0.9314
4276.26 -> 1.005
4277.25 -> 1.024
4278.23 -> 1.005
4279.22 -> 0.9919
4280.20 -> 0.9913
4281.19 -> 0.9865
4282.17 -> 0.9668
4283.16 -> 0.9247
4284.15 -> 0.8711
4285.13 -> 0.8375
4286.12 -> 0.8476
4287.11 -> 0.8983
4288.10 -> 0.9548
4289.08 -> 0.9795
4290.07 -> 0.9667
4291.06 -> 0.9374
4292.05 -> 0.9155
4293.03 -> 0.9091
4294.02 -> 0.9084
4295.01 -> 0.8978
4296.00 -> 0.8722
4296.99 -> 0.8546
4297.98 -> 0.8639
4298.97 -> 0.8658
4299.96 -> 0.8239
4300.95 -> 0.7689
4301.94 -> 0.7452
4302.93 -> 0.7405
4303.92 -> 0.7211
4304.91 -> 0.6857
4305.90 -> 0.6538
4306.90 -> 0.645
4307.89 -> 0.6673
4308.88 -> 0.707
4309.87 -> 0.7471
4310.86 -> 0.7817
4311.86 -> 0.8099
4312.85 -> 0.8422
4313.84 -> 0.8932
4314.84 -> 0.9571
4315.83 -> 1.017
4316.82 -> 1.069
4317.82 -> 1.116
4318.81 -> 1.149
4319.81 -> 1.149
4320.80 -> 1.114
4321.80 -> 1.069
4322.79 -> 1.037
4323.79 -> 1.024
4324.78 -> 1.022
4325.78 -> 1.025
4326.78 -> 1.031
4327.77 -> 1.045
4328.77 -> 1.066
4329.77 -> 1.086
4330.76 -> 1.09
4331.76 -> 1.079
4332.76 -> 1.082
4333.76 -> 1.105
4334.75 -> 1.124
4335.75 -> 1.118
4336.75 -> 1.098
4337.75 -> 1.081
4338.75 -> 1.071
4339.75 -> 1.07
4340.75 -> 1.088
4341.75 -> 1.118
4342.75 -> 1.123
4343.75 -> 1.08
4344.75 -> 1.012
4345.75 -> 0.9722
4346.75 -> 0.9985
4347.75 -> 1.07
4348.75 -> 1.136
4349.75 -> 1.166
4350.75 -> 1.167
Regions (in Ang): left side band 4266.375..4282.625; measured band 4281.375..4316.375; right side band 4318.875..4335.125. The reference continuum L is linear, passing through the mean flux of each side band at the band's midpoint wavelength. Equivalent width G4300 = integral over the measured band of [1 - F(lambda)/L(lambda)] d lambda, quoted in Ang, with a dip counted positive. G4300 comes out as 5.9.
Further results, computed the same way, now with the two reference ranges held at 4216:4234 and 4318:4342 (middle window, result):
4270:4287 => 1.59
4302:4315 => 3.77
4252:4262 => 0.50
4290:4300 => 1.47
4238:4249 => -0.57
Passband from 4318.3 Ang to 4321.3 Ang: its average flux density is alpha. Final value 1.14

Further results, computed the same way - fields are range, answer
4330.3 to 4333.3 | 1.08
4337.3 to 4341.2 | 1.08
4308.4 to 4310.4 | 0.73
